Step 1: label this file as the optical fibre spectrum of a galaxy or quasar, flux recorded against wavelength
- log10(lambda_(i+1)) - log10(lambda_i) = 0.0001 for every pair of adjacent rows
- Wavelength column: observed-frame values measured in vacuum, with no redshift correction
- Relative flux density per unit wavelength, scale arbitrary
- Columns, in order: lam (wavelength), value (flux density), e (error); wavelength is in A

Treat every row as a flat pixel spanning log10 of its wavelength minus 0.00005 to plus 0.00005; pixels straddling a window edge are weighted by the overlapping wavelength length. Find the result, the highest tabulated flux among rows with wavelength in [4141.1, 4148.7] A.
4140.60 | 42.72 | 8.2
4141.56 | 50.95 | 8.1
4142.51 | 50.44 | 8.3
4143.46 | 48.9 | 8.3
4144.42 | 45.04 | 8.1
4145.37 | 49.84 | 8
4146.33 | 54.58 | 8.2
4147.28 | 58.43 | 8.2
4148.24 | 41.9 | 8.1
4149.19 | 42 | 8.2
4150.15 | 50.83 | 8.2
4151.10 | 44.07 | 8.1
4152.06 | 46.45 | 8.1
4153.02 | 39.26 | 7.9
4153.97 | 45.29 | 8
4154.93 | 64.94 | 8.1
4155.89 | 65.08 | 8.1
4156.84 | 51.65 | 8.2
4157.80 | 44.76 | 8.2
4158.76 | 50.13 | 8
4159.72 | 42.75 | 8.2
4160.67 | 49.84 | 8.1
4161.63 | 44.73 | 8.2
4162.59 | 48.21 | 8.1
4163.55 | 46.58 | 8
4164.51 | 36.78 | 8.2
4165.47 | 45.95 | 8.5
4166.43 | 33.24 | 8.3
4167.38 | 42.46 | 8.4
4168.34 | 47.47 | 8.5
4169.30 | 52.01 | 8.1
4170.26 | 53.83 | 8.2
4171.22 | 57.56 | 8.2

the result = 58.43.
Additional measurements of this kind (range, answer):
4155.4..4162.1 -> 65.08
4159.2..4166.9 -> 49.84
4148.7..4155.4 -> 64.94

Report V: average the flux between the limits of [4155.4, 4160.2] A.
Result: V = 50.9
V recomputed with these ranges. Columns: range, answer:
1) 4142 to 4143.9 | 49.9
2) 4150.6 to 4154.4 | 43.8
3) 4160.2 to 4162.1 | 47.2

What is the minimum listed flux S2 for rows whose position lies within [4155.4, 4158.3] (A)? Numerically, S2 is 44.76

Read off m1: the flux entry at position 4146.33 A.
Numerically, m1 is 54.58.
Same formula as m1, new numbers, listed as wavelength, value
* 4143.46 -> 48.9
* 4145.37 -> 49.84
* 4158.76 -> 50.13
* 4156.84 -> 51.65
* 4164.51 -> 36.78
